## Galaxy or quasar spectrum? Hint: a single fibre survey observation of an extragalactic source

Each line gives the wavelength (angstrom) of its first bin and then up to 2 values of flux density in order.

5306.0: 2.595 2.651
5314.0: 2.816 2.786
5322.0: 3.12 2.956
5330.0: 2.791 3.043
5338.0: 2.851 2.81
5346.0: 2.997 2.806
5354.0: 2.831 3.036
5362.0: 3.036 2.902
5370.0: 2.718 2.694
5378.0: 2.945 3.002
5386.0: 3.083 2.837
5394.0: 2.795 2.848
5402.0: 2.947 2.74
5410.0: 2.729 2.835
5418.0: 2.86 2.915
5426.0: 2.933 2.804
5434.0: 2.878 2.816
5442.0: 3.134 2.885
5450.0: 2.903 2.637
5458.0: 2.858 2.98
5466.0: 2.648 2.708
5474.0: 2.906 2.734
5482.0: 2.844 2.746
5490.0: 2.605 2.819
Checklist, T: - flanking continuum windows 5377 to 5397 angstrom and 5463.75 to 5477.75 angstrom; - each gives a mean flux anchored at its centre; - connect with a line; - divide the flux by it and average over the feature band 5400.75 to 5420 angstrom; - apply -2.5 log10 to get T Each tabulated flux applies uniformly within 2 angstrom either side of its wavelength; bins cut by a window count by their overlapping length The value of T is 0.02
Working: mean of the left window 2.93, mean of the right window 2.76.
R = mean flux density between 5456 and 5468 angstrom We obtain 2.83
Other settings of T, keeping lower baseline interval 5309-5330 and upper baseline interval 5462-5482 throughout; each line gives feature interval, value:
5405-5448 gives -0.024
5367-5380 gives 0.017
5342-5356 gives -0.006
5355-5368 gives -0.050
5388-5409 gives -0.002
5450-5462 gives -0.008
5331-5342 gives -0.018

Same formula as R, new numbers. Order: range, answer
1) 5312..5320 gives 2.8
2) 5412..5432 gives 2.87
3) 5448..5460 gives 2.8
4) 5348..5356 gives 2.82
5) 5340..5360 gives 2.9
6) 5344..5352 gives 2.9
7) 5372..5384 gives 2.88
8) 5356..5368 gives 2.99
